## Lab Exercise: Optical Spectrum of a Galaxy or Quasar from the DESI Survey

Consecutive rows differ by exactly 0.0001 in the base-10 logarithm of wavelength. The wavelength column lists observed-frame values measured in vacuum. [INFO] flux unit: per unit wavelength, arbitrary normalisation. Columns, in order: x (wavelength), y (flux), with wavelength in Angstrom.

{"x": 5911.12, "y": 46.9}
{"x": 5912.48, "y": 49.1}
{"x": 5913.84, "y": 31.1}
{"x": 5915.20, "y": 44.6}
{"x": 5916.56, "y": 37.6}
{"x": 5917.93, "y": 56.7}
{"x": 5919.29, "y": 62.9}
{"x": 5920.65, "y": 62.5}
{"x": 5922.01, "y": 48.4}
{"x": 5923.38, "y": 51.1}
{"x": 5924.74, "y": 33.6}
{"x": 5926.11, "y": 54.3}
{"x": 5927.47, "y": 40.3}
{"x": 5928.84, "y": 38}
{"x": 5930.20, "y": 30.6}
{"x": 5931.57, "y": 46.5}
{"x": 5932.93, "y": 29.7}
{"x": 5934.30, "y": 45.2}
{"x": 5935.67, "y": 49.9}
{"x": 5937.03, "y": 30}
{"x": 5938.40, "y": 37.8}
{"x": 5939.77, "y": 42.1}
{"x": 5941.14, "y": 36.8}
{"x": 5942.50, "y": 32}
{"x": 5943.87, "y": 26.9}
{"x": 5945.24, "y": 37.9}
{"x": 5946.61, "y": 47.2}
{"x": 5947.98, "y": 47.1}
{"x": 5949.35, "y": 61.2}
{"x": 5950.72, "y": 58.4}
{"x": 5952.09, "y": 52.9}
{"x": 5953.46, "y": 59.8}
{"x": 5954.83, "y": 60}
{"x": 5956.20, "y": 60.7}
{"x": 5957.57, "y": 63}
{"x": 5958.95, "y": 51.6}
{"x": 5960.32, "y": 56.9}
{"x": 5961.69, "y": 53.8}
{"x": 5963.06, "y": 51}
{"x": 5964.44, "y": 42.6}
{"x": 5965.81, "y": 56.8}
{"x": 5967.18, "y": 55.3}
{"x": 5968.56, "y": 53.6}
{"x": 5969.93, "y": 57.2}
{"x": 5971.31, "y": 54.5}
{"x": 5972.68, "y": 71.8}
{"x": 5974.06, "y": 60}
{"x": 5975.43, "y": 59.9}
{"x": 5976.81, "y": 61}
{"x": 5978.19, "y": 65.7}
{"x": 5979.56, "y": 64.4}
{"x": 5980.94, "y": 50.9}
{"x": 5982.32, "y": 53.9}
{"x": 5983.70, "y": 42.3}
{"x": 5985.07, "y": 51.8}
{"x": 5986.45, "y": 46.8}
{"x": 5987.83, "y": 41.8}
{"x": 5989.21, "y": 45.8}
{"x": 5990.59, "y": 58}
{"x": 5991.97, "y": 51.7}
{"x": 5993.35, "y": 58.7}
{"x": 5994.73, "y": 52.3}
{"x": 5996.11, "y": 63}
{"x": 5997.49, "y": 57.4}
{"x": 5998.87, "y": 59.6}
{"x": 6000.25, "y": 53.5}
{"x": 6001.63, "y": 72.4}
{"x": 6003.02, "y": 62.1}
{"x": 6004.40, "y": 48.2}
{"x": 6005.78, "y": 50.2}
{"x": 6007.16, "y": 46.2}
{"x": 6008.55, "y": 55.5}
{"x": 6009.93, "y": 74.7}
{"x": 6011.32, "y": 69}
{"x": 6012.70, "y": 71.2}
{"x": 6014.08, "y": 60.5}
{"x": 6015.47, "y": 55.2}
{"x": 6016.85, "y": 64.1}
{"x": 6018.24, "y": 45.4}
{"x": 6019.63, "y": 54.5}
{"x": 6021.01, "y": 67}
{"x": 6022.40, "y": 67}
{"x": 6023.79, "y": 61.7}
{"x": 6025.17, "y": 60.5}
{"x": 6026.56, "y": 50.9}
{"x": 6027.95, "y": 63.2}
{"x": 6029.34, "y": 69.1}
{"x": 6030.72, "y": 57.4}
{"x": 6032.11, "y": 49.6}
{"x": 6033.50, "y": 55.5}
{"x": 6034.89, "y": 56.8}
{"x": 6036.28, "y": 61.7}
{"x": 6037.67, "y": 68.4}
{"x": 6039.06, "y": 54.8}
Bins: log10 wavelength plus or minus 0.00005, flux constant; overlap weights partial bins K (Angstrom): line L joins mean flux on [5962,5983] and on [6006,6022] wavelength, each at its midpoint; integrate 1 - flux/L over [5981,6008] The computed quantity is 2.5 Angstrom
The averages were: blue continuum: 57.2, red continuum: 60.1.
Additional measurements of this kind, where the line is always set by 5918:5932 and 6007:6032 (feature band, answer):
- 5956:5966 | -0.3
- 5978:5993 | 1.1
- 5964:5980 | -1.4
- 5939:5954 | 1.5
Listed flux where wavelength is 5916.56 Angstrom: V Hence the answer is 37.6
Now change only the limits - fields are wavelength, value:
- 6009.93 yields 74.7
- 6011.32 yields 69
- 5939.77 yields 42.1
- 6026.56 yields 50.9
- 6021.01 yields 67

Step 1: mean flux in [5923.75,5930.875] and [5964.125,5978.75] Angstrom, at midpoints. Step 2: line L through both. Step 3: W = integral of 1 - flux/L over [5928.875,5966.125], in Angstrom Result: 1.4 Angstrom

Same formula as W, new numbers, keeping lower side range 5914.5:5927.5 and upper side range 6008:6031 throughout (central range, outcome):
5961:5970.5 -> 0.4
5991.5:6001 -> 0.3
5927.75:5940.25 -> 3.0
